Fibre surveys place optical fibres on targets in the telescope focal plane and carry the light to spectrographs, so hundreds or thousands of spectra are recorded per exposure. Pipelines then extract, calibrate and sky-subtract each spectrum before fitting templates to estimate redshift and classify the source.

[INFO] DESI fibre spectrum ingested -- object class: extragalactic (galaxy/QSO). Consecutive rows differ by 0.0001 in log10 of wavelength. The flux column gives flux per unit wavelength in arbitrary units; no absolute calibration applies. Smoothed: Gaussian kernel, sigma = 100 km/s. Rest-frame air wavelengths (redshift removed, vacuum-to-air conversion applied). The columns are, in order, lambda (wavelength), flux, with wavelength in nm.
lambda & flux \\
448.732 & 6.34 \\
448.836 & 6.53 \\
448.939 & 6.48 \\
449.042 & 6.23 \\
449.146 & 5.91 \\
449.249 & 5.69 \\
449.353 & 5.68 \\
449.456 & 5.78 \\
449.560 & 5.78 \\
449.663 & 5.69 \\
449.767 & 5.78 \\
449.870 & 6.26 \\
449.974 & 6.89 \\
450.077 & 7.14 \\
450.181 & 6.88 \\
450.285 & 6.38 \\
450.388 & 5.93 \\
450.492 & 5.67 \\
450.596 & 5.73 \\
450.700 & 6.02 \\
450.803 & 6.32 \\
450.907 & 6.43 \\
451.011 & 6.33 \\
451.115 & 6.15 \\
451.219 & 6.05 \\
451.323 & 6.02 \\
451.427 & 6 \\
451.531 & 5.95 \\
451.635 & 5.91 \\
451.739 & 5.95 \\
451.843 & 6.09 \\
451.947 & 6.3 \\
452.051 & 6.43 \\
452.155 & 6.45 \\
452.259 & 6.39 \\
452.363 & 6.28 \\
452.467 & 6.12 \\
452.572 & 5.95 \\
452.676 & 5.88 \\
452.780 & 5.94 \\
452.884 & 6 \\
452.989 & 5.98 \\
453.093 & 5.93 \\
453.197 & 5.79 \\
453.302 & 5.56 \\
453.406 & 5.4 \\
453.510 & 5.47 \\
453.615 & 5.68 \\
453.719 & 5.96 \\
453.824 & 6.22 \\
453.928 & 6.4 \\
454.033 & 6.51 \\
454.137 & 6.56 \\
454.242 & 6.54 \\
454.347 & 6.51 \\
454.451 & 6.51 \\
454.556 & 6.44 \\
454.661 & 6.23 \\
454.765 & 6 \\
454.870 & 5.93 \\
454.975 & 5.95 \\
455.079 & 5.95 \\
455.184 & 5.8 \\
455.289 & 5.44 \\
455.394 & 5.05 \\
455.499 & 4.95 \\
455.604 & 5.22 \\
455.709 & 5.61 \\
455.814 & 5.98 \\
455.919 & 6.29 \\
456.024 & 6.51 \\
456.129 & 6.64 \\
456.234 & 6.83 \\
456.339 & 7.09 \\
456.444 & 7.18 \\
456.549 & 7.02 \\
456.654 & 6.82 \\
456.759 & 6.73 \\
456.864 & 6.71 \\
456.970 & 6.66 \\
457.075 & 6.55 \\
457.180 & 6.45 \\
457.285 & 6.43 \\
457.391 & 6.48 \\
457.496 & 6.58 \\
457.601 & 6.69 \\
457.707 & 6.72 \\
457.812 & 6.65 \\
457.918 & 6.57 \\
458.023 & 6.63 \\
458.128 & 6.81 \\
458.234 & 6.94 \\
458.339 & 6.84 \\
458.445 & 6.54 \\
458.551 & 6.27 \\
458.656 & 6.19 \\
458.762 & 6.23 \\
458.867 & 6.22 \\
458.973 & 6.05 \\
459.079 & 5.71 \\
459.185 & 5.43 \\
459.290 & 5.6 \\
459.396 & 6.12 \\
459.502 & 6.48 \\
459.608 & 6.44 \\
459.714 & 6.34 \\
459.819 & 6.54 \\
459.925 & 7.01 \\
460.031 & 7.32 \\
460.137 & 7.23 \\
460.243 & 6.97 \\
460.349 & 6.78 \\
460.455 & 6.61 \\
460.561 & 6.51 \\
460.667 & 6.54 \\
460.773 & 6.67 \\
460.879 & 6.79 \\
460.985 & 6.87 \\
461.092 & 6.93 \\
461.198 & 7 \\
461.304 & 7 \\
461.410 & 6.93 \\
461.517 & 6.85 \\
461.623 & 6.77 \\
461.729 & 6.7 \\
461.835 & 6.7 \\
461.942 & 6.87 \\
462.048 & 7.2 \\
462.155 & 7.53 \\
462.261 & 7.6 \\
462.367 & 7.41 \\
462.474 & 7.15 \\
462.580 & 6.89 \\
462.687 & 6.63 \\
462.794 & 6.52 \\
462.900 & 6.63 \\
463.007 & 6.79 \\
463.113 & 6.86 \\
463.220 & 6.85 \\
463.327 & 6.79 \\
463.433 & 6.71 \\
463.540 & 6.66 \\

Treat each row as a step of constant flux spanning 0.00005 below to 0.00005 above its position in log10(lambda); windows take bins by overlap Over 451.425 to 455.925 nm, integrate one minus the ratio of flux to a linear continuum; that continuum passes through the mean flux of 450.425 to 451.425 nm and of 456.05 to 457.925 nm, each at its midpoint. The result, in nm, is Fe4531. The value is 0.26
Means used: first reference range 6.07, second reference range 6.71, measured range 5.98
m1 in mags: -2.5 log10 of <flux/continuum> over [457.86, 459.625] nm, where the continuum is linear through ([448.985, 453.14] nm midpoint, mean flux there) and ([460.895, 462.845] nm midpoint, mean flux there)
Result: 0.07 mag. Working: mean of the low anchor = 6.11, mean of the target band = 6.29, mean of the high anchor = 6.97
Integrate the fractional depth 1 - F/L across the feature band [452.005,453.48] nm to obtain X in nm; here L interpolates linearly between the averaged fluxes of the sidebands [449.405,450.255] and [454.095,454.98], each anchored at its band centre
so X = 0.07 nm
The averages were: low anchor 6.28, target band 6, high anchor 6.31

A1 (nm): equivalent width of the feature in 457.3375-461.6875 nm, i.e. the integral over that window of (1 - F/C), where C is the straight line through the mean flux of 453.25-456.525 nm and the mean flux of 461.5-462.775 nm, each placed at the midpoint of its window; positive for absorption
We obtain 0.06 nm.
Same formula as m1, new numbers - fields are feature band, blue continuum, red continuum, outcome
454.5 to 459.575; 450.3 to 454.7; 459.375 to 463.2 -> 0.03 mag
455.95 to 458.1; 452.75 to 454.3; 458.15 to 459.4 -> -0.10 mag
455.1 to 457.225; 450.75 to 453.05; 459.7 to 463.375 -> 0.03 mag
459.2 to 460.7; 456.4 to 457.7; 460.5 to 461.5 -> 0.03 mag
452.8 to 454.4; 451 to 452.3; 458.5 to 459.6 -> 0.02 mag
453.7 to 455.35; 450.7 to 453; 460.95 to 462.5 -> 0.03 mag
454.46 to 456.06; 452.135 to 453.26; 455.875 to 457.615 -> 0.11 mag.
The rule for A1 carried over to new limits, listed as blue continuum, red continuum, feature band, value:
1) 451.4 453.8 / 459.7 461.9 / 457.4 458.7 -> -0.016 nm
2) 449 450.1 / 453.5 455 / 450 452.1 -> -0.032 nm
